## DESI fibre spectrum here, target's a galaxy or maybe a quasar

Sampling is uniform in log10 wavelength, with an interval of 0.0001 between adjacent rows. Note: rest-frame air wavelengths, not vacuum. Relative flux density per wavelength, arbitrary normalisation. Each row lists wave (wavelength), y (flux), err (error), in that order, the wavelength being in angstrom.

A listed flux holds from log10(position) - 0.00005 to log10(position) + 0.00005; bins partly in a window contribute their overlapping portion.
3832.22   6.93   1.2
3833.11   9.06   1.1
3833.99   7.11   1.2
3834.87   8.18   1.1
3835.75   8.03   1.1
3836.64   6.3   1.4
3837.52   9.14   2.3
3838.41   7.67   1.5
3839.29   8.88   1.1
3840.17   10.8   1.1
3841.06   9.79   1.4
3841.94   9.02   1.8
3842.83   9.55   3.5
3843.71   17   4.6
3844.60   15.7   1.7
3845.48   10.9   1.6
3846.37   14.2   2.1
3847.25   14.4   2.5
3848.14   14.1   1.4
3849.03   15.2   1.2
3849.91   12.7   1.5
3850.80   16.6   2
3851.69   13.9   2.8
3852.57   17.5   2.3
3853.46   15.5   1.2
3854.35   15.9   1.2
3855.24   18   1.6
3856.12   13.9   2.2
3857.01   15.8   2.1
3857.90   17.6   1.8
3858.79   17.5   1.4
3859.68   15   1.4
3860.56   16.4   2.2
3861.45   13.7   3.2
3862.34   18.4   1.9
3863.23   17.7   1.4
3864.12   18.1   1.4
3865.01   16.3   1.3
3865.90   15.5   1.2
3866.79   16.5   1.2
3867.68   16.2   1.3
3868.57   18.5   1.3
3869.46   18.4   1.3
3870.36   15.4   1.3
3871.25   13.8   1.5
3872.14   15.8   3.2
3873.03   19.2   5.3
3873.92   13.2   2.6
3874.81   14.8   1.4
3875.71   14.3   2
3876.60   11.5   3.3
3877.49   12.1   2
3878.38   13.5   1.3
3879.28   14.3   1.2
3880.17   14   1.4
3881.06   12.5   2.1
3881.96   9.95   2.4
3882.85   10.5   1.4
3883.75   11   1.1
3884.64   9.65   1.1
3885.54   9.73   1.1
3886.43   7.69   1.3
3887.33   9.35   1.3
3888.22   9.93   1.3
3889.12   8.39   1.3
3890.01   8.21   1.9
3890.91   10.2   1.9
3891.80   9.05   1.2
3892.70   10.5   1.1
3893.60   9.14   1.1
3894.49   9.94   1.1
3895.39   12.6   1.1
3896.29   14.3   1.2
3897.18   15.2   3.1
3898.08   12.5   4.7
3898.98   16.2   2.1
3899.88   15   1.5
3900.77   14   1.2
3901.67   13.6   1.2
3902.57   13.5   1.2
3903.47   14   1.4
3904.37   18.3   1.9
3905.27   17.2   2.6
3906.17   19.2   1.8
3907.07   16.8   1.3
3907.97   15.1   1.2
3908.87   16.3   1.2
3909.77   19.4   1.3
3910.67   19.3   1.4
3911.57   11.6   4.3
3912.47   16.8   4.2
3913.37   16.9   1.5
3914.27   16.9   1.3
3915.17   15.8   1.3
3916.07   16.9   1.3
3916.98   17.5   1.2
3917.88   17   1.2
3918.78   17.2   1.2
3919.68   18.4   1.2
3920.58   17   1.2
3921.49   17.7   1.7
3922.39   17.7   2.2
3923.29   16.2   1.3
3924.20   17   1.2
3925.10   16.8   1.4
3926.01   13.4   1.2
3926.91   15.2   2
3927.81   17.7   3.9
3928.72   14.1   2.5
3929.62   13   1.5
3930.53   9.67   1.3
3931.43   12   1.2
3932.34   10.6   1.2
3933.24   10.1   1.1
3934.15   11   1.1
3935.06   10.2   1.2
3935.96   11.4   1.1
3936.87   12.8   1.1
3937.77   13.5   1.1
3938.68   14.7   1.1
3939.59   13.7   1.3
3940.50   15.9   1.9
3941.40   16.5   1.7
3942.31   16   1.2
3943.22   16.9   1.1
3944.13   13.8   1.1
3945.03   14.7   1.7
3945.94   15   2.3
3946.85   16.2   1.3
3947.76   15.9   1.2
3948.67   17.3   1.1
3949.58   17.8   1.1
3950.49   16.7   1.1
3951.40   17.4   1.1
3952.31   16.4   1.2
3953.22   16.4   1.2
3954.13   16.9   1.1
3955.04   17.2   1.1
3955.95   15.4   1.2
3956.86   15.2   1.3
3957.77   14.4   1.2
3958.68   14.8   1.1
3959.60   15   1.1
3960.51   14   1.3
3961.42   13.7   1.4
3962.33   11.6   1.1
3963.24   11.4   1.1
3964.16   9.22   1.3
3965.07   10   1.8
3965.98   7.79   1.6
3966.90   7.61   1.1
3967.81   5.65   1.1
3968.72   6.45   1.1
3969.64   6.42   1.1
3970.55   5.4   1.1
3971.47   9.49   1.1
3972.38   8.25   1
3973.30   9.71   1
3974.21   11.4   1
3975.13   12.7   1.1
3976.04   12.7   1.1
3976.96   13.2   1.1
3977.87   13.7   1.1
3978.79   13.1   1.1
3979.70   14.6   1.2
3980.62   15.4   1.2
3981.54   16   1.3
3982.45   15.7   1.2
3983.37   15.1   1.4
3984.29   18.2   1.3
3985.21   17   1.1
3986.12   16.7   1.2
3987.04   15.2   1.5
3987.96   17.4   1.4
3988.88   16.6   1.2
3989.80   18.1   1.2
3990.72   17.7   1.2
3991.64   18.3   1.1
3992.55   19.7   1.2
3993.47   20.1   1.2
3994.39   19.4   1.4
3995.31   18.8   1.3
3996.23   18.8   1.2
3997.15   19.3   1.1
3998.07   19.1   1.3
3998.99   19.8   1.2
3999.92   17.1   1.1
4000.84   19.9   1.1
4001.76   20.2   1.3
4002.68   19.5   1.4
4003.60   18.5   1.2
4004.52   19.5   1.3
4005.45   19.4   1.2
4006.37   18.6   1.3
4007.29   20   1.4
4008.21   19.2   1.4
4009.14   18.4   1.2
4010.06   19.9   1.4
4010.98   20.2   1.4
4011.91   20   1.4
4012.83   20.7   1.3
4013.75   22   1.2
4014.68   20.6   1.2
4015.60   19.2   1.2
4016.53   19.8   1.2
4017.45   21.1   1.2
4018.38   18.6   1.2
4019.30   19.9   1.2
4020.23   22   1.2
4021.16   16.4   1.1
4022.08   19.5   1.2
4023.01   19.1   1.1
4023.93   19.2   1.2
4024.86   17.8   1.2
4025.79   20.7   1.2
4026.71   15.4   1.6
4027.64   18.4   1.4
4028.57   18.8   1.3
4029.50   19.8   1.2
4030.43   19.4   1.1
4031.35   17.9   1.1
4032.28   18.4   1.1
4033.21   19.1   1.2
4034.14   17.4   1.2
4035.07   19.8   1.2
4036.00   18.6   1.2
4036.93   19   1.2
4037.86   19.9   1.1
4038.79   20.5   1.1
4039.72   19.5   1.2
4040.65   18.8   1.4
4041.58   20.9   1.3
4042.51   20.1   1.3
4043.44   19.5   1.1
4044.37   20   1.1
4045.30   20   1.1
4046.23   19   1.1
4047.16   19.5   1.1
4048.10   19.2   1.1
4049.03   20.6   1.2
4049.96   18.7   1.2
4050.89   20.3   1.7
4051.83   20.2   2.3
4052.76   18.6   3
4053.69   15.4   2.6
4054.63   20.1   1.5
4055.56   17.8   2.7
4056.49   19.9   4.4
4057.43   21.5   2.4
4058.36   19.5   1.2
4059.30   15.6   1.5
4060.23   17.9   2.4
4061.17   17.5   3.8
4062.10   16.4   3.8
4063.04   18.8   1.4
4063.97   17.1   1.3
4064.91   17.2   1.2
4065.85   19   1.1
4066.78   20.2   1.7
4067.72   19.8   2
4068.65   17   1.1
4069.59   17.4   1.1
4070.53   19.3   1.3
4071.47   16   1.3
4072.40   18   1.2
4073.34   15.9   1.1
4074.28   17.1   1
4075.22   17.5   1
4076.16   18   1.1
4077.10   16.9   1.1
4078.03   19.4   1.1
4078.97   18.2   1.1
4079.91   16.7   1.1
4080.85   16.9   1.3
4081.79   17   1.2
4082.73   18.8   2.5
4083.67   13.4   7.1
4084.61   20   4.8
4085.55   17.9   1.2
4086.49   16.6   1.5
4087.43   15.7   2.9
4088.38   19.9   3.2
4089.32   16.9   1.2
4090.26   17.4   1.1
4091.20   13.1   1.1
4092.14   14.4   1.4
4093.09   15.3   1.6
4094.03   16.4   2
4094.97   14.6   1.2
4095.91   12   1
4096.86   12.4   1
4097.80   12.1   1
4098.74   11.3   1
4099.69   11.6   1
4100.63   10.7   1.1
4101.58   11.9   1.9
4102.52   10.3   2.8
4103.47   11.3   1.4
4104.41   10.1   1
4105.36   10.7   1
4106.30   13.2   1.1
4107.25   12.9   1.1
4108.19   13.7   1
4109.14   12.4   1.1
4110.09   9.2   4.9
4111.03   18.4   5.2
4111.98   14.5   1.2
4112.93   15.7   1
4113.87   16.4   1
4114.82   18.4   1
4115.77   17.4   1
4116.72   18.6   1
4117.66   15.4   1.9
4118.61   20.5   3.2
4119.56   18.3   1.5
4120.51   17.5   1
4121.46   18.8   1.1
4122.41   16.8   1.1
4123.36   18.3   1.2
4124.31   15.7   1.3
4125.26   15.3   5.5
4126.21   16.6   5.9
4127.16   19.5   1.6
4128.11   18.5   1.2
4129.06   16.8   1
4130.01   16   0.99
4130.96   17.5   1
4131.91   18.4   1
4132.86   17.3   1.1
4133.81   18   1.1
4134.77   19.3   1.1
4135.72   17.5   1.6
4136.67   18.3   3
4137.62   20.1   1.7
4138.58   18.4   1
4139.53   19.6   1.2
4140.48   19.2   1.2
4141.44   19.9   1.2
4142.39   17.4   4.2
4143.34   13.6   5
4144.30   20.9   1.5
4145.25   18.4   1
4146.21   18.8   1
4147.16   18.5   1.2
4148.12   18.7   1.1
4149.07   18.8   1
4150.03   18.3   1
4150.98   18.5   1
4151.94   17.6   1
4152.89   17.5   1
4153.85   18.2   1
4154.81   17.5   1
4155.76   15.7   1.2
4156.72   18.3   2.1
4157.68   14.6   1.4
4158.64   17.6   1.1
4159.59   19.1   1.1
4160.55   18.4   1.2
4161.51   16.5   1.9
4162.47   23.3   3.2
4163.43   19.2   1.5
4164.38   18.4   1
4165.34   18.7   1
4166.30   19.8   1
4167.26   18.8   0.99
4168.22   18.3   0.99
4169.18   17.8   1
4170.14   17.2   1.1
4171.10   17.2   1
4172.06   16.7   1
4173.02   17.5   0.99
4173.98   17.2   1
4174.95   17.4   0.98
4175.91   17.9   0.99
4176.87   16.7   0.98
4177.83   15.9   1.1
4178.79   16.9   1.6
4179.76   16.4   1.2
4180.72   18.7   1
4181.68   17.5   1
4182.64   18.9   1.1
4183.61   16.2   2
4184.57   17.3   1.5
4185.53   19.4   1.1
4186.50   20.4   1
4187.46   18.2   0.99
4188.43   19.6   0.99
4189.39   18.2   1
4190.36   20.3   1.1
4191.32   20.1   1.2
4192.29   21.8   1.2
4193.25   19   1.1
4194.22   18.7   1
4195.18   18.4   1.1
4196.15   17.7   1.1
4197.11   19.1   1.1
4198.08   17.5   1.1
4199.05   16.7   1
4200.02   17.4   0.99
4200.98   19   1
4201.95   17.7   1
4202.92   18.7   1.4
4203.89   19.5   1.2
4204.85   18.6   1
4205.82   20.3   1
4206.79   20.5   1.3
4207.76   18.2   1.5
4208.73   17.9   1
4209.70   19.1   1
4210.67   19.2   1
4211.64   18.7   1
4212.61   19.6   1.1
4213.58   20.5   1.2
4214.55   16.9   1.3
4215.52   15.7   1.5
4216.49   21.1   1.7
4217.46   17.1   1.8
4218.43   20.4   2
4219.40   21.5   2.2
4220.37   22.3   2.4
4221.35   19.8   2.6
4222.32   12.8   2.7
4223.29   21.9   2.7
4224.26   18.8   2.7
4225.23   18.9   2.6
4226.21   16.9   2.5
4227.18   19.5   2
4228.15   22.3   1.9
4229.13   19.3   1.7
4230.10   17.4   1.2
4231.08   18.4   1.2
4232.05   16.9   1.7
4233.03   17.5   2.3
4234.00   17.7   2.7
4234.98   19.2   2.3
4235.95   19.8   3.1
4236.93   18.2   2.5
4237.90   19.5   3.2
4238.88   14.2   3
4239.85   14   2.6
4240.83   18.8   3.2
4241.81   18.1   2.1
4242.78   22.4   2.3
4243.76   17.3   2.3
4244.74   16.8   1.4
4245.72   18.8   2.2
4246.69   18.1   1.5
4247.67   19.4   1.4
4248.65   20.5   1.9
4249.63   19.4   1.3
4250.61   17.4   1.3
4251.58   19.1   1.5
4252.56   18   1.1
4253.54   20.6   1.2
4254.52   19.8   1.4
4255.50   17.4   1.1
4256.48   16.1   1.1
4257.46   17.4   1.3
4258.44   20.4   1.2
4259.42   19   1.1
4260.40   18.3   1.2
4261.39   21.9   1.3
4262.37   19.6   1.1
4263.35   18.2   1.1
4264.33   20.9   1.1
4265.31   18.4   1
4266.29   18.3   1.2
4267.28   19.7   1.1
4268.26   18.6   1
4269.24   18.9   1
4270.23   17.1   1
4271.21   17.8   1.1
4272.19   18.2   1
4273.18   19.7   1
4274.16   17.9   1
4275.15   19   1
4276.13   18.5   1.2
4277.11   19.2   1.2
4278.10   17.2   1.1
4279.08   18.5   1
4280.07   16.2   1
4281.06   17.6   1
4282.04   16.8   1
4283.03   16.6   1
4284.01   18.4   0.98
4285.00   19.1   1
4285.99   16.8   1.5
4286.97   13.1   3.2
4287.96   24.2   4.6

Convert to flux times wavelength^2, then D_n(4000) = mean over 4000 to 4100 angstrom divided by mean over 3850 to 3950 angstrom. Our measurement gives 1.35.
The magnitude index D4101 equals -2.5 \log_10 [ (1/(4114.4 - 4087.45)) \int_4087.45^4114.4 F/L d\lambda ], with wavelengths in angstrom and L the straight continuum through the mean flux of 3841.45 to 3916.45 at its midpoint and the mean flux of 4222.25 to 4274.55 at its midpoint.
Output 0.236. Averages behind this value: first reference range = 14.3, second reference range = 18.6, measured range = 13.6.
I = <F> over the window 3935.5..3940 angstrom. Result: 13.2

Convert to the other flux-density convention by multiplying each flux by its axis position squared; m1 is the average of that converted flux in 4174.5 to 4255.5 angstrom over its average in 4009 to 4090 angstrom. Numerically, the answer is 1.08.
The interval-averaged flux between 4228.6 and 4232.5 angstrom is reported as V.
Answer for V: 18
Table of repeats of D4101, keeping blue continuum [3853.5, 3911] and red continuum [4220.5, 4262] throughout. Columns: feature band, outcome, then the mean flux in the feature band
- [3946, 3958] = -0.09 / 16.4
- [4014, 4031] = -0.21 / 19.2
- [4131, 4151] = -0.07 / 18.5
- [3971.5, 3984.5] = 0.15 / 13.3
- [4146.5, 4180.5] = -0.02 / 17.9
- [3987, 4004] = -0.20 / 18.7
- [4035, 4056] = -0.20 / 19.4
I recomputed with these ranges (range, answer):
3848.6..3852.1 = 14.6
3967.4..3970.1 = 6.18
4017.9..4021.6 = 19.2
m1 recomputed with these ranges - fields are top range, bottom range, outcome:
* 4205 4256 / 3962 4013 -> 1.36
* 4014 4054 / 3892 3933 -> 1.35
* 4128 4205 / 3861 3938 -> 1.46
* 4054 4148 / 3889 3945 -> 1.26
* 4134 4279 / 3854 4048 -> 1.33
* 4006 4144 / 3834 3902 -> 1.47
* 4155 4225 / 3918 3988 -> 1.50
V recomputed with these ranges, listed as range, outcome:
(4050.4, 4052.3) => 20.2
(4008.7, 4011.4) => 19.5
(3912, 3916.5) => 16.7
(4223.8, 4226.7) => 18.2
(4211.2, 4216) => 18.3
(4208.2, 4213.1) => 18.9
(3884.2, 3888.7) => 9.25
